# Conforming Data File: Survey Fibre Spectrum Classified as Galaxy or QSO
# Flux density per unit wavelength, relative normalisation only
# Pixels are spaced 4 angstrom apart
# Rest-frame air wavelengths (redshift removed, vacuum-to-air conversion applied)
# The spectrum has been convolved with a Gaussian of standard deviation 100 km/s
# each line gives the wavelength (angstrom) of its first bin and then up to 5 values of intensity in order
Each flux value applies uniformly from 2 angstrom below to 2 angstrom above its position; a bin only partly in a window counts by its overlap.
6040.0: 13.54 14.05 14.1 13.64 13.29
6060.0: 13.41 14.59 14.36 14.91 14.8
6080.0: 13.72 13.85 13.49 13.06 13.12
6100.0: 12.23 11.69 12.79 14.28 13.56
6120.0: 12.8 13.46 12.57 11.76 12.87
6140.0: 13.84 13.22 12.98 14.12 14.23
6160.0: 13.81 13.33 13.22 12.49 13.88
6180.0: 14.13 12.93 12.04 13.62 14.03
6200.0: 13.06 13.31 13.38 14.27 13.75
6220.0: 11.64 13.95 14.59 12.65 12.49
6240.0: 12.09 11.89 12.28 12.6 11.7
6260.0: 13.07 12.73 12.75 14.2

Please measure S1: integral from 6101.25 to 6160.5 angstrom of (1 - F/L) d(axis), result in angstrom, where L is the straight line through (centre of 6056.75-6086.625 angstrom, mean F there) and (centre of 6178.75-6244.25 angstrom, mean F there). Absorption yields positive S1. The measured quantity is 2.5 angstrom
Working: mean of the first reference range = 14.2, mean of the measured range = 13.2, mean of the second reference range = 13.2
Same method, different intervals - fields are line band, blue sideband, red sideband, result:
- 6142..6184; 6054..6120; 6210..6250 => -0.9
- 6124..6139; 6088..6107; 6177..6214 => 0.3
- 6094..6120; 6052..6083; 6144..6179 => 1.7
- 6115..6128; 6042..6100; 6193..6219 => 0.6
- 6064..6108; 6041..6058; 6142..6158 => 0.6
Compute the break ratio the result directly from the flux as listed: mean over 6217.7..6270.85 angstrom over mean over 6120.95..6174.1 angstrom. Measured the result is 0.96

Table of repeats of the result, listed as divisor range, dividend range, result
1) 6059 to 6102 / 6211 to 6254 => 0.94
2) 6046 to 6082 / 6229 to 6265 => 0.88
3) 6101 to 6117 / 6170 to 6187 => 1.02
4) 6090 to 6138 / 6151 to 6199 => 1.05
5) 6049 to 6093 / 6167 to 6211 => 0.95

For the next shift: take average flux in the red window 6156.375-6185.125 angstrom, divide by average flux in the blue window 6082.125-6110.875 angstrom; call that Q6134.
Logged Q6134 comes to 1.04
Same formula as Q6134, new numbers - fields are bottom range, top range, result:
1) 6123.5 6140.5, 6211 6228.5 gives 1.06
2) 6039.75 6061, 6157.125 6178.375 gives 0.98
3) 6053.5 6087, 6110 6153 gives 0.94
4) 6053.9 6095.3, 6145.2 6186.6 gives 0.97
